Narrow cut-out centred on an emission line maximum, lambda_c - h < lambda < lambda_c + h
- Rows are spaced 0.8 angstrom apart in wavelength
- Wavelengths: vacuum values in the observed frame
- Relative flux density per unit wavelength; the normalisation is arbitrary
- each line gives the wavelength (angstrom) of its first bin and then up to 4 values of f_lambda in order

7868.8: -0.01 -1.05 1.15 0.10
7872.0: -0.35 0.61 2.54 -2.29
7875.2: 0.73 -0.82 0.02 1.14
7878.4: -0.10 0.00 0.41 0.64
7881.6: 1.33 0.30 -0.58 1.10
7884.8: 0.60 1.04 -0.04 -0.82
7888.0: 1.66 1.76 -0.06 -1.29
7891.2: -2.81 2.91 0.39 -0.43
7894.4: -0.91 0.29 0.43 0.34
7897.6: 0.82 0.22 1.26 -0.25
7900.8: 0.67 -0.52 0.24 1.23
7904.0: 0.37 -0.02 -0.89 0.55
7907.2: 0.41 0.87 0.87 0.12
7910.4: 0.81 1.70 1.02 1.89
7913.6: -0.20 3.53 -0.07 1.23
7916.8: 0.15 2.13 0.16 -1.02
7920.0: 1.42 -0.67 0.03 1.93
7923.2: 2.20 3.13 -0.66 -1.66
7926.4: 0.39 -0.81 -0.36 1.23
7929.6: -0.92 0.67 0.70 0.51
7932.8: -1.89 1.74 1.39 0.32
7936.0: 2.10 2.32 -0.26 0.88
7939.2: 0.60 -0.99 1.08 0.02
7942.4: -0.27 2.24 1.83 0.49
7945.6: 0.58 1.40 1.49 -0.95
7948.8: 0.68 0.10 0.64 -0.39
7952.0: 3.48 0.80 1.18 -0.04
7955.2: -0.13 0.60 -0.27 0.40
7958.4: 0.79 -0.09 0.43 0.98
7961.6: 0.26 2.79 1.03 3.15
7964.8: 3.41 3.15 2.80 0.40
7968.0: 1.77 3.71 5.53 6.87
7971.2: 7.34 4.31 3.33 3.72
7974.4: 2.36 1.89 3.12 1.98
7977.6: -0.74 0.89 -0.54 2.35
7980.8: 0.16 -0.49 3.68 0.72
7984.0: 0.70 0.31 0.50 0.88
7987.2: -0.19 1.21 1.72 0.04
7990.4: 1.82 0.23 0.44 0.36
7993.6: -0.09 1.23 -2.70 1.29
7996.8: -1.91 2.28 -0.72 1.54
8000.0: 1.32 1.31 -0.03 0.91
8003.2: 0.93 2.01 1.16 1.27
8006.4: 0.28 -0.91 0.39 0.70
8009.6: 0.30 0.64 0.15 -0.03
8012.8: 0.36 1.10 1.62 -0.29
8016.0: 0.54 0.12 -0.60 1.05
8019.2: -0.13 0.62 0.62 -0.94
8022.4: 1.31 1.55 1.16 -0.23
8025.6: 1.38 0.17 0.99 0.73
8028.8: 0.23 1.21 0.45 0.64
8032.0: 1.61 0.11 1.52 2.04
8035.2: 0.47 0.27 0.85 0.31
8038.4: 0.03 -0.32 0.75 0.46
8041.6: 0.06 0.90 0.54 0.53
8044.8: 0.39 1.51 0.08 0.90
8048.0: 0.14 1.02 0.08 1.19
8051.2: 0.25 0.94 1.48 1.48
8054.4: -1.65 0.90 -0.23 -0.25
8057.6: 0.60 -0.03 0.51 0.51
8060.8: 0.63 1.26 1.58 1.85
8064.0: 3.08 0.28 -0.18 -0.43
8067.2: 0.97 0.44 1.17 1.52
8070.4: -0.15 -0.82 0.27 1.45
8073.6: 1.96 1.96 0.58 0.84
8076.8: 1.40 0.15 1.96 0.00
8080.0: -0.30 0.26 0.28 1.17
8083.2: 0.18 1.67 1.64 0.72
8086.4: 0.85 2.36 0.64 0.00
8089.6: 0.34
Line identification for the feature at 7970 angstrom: [O II]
